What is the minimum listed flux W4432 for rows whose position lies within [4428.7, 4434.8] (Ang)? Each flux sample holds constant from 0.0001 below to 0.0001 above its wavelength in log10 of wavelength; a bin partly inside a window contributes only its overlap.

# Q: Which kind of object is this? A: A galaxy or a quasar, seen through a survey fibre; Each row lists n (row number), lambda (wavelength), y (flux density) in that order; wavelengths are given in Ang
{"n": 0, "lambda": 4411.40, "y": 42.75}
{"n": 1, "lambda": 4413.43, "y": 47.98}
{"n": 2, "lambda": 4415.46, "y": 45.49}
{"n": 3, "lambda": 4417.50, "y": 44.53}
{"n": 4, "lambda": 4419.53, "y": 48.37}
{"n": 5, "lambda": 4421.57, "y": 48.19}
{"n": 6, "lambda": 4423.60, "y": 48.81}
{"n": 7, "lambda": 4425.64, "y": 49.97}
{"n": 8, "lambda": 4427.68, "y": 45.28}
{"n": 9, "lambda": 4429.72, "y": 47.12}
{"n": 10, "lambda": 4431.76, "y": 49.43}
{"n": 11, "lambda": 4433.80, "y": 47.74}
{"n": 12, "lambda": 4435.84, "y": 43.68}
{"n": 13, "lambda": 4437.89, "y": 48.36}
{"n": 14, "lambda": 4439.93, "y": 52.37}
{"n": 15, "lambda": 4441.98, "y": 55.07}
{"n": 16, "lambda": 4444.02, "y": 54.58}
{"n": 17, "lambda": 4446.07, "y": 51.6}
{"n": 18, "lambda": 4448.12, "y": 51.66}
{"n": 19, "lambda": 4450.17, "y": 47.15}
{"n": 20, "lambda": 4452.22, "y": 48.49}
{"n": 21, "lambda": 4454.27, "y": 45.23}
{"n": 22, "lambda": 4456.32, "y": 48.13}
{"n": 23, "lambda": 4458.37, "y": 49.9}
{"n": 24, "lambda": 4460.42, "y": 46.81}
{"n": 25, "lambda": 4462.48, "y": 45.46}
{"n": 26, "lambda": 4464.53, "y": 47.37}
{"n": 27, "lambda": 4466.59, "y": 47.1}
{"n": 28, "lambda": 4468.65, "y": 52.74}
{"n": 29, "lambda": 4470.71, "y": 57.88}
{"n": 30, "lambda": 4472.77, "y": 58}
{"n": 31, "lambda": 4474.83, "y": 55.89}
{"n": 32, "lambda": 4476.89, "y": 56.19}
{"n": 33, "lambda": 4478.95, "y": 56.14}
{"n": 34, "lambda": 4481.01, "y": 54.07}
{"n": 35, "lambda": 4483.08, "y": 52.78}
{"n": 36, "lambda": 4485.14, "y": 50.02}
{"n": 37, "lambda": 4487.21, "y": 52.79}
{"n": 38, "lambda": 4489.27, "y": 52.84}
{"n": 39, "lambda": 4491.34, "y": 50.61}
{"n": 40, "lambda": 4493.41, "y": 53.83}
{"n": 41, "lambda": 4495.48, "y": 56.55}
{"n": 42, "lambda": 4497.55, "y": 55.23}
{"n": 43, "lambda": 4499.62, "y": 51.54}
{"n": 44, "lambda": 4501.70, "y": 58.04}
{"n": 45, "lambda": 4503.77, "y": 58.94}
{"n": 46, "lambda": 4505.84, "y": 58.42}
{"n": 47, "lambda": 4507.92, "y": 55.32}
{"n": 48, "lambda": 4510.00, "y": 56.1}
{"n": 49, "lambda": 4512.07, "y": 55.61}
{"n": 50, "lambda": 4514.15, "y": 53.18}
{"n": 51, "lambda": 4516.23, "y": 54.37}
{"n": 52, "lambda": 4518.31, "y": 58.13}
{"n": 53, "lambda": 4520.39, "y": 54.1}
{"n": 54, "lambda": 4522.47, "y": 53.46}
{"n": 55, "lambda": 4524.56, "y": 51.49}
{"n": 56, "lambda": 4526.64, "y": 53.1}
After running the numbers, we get 47.12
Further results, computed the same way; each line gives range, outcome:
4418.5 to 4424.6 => 48.19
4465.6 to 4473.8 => 47.1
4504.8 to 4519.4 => 53.18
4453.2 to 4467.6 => 45.23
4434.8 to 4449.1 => 43.68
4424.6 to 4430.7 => 45.28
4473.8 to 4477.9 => 55.89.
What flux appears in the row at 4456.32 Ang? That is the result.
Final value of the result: 48.13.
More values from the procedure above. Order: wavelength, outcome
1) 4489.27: 52.84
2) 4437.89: 48.36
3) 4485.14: 50.02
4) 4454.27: 45.23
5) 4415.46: 45.49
